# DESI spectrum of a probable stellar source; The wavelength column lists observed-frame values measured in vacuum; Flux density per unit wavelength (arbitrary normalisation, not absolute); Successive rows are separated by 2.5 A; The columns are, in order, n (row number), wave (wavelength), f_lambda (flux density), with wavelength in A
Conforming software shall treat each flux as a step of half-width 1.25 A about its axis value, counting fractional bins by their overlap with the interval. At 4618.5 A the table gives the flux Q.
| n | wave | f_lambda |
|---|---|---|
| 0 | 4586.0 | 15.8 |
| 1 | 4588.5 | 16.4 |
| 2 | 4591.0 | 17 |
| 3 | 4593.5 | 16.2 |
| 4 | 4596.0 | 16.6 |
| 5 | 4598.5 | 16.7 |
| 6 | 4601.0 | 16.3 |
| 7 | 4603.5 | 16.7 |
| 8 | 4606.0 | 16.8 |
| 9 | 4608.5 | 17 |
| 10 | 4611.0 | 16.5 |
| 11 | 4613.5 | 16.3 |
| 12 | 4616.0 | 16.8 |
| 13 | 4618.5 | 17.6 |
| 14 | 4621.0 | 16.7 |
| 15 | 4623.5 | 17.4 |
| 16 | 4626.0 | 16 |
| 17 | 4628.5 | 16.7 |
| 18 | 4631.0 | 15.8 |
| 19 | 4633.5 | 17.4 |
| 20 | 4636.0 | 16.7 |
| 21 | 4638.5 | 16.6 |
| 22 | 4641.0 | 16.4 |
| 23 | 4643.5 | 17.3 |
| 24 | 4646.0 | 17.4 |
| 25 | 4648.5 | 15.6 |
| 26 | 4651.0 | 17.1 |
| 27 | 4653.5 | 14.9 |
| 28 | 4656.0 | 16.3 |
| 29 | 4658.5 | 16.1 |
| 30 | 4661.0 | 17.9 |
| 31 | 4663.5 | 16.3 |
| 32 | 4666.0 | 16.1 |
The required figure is 17.6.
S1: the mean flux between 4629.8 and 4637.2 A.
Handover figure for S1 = 16.6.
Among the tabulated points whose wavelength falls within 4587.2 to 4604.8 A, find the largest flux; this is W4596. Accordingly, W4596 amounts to 17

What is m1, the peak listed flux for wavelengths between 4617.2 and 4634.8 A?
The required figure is 17.6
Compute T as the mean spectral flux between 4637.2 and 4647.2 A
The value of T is 16.9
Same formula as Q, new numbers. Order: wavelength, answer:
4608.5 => 17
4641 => 16.4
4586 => 15.8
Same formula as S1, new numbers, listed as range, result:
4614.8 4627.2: 16.9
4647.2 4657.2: 16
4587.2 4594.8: 16.5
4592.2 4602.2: 16.5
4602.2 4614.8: 16.7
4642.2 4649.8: 16.8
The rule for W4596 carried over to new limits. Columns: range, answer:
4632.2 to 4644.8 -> 17.4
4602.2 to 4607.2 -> 16.8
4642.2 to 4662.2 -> 17.9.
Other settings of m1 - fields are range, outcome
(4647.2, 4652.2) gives 17.1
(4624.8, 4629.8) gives 16.7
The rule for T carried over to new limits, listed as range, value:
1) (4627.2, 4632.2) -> 16.3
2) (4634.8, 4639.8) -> 16.6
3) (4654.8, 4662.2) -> 16.8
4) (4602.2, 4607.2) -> 16.7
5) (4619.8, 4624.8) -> 17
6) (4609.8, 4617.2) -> 16.5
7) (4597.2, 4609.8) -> 16.7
